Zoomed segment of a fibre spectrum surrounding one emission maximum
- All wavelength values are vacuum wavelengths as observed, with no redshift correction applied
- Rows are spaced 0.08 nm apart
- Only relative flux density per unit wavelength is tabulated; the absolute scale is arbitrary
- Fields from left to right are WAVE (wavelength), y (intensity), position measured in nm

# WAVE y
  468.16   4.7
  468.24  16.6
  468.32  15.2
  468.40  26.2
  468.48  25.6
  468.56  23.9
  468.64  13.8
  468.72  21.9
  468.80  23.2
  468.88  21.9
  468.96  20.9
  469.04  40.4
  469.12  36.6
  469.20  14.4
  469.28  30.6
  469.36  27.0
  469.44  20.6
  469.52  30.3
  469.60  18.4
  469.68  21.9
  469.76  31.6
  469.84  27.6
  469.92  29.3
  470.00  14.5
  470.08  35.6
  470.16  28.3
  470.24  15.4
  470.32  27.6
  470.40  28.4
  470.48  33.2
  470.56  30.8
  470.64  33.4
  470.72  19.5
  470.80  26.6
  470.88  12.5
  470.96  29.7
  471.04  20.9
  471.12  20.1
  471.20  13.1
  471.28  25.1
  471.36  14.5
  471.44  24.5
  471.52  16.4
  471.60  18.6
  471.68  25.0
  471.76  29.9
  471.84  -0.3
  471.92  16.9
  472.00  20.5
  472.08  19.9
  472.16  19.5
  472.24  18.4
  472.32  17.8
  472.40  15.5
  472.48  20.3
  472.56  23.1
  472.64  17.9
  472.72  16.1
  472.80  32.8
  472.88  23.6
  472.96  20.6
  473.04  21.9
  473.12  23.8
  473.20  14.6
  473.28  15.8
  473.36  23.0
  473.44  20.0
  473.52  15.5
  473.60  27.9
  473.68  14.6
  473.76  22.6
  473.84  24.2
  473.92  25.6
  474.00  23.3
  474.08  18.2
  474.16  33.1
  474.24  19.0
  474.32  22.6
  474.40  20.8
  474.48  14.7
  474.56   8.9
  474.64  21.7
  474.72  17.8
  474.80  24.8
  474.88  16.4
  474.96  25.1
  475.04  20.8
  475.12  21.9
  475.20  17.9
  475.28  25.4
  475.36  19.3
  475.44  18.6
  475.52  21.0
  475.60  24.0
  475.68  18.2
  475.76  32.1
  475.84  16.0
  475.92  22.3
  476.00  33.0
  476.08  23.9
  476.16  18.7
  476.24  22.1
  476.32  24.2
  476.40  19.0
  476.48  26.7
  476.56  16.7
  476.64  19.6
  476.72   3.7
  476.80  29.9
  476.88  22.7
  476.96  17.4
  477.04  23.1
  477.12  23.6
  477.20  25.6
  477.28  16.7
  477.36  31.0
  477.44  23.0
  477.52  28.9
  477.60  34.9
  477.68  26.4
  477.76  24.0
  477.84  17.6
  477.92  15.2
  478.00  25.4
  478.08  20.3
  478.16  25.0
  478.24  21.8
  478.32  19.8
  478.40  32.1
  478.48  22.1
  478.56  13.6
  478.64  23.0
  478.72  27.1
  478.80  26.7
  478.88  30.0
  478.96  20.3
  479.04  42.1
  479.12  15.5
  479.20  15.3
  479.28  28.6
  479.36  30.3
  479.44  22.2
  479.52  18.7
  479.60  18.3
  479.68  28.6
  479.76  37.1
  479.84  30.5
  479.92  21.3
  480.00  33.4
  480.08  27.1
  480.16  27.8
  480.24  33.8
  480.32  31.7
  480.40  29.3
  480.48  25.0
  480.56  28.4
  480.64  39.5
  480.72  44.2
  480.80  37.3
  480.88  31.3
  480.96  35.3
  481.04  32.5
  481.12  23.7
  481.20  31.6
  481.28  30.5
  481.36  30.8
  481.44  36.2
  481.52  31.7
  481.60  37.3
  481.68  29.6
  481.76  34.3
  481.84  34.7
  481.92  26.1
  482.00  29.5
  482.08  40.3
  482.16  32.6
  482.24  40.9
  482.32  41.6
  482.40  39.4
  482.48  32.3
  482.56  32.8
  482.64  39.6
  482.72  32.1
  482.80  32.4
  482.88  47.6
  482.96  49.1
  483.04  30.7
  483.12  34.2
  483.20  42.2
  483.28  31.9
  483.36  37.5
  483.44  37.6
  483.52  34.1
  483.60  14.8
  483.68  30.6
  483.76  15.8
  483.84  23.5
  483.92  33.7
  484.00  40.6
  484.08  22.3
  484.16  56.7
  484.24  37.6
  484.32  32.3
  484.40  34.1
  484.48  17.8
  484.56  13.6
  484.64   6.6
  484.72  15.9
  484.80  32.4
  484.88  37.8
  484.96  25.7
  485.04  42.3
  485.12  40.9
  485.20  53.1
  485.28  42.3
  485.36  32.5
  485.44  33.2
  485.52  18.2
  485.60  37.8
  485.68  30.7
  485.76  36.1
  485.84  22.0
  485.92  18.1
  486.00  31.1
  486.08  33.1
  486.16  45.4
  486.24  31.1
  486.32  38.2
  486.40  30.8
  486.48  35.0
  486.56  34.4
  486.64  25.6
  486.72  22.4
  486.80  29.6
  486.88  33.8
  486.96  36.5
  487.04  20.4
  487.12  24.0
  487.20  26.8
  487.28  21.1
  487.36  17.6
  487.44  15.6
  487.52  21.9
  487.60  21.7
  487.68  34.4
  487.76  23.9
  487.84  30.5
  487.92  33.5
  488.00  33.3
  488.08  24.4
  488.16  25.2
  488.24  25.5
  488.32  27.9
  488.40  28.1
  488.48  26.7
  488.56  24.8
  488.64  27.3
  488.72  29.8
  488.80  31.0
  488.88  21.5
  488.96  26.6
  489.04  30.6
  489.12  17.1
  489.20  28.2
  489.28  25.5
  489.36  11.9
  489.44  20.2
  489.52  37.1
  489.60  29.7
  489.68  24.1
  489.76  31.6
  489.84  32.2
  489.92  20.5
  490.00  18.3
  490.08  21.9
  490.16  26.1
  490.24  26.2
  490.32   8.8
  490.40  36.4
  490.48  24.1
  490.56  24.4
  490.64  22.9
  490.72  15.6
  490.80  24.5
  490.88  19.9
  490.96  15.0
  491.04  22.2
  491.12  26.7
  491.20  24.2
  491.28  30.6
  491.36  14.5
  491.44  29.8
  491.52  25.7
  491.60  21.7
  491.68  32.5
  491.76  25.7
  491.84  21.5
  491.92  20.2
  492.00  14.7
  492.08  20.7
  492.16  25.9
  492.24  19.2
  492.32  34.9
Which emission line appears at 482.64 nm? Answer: C IV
